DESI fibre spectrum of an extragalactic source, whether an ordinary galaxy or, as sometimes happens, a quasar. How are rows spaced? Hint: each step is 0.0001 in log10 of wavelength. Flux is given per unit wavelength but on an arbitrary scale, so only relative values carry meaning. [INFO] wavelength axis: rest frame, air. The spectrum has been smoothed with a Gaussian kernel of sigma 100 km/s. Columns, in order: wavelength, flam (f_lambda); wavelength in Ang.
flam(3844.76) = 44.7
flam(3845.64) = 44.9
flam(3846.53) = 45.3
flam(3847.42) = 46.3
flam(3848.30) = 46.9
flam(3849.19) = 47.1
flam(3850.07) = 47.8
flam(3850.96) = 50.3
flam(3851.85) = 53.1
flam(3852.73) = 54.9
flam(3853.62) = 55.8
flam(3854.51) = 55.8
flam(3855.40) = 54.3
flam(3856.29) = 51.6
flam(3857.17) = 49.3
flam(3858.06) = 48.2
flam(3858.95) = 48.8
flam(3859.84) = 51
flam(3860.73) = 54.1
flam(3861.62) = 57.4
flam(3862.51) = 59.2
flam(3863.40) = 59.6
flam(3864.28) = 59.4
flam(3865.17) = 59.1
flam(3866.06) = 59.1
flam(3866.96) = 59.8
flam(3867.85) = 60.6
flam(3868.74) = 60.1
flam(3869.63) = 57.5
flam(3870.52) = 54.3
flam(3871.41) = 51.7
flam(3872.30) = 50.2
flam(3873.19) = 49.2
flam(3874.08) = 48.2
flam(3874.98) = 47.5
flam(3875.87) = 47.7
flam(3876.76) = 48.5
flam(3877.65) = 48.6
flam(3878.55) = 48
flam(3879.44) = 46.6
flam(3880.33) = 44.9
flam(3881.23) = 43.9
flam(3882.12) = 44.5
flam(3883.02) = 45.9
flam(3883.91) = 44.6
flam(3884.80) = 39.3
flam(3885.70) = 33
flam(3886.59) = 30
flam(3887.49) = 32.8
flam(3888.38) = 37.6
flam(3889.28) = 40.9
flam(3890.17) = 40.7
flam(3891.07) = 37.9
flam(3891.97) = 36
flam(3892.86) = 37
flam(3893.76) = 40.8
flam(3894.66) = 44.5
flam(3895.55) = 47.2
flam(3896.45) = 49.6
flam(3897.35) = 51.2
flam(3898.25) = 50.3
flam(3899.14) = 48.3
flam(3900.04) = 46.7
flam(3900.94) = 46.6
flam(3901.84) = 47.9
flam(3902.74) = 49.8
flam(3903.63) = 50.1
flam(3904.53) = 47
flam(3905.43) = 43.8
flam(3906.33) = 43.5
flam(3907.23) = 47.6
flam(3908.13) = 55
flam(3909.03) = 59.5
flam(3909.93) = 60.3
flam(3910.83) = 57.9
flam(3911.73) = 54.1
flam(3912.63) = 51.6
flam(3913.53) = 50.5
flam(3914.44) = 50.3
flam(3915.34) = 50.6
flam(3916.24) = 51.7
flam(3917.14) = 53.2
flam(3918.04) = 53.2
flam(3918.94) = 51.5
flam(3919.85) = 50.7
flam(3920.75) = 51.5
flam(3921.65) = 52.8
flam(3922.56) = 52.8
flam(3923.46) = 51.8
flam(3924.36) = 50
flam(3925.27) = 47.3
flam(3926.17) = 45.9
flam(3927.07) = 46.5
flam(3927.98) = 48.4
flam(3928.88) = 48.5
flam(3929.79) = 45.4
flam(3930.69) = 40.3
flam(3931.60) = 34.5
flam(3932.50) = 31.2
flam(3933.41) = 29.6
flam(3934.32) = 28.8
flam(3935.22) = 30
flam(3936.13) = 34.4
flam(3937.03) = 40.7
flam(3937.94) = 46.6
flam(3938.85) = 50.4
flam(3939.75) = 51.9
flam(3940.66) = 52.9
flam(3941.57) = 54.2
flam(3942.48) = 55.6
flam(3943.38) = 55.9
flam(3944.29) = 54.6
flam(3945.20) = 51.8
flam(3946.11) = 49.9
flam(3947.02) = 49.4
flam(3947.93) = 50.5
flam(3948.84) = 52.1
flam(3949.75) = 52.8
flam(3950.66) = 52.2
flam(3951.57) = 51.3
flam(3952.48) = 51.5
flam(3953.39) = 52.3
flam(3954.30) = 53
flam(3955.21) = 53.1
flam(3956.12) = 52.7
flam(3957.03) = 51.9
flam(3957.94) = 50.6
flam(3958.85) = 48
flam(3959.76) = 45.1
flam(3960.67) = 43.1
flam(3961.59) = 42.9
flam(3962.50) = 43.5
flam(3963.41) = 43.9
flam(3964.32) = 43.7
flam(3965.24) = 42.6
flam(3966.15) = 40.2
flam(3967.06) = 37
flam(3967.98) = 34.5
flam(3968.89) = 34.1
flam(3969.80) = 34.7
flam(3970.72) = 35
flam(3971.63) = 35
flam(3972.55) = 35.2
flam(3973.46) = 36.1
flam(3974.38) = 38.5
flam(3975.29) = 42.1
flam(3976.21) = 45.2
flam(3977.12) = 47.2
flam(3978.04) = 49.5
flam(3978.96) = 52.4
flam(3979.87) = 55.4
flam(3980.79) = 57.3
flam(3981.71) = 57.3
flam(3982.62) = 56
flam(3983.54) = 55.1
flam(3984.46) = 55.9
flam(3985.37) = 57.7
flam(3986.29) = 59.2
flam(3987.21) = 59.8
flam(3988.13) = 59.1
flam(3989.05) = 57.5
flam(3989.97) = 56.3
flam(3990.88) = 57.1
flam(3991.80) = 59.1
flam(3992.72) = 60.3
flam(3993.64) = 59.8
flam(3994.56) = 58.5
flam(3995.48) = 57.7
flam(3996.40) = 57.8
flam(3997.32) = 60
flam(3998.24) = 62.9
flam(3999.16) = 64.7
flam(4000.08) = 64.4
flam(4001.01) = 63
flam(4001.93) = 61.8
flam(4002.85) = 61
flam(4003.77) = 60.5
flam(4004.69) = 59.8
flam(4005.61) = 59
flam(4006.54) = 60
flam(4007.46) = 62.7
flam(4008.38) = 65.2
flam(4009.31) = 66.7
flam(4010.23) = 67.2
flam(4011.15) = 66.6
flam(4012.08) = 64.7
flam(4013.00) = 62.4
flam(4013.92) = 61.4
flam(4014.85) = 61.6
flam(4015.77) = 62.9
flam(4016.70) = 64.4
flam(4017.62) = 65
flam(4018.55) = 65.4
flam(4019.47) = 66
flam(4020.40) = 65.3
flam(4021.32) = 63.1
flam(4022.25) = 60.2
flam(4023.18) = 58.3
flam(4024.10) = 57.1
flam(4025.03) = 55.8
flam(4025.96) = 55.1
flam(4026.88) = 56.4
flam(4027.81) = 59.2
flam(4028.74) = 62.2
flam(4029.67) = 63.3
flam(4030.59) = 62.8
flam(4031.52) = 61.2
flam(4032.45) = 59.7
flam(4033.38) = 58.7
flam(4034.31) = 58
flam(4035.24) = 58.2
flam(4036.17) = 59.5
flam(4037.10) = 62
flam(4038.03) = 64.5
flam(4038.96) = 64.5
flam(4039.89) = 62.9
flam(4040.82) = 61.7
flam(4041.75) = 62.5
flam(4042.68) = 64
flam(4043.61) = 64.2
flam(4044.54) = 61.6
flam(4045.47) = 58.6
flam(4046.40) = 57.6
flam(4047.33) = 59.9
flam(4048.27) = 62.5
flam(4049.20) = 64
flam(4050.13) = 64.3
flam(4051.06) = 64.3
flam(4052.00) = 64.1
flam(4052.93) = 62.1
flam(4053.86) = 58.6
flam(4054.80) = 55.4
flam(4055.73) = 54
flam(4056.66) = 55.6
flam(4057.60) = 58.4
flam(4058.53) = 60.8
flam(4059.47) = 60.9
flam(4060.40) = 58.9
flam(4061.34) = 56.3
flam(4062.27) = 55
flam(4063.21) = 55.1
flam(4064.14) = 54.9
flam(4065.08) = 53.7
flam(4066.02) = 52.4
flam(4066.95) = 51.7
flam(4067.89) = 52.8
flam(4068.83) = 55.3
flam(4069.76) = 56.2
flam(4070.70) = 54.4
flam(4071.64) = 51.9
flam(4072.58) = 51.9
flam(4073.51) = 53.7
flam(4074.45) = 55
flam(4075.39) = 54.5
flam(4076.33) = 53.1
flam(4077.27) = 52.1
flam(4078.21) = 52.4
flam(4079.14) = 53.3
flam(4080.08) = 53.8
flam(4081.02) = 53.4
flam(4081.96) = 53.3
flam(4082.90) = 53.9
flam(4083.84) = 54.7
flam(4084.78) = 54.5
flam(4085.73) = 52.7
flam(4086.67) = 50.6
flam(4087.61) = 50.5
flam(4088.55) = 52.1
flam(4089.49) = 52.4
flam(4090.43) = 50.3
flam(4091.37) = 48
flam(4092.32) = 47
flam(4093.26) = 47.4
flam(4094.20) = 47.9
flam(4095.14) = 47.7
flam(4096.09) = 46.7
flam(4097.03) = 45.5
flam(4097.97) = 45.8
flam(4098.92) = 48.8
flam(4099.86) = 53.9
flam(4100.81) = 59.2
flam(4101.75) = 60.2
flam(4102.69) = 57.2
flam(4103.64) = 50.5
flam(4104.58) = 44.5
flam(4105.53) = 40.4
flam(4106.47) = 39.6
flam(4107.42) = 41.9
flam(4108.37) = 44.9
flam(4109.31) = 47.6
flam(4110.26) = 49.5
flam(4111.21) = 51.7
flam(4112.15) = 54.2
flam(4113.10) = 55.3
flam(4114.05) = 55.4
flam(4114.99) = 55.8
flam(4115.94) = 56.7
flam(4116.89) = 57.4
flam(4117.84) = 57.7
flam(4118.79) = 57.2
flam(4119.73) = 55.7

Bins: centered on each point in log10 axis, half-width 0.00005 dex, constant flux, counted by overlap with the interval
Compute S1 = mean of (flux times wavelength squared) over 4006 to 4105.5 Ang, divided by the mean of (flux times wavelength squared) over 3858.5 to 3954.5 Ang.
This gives 1.3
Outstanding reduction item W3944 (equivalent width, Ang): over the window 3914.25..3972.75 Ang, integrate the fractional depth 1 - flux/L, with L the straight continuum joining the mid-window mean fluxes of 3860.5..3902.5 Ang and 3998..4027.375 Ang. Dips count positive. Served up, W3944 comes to 8.8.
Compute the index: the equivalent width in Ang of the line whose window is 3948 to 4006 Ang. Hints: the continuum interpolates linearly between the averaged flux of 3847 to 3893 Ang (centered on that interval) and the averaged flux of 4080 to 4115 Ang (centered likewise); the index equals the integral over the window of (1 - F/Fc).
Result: -2.1 Ang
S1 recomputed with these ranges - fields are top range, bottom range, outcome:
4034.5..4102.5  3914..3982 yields 1.27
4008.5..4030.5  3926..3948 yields 1.44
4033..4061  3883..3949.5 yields 1.39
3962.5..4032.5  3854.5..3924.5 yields 1.20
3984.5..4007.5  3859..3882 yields 1.21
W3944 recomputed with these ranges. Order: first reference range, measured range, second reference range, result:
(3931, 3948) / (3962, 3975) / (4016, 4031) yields 3.1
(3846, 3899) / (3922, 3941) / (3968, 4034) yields 3.3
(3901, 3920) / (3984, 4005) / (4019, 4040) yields -0.7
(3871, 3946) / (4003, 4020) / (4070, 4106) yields -4.8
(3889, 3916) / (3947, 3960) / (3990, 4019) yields 0.9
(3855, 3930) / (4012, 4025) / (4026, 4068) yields -1.1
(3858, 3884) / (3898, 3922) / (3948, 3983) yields -0.7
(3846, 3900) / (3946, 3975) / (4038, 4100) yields 3.8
